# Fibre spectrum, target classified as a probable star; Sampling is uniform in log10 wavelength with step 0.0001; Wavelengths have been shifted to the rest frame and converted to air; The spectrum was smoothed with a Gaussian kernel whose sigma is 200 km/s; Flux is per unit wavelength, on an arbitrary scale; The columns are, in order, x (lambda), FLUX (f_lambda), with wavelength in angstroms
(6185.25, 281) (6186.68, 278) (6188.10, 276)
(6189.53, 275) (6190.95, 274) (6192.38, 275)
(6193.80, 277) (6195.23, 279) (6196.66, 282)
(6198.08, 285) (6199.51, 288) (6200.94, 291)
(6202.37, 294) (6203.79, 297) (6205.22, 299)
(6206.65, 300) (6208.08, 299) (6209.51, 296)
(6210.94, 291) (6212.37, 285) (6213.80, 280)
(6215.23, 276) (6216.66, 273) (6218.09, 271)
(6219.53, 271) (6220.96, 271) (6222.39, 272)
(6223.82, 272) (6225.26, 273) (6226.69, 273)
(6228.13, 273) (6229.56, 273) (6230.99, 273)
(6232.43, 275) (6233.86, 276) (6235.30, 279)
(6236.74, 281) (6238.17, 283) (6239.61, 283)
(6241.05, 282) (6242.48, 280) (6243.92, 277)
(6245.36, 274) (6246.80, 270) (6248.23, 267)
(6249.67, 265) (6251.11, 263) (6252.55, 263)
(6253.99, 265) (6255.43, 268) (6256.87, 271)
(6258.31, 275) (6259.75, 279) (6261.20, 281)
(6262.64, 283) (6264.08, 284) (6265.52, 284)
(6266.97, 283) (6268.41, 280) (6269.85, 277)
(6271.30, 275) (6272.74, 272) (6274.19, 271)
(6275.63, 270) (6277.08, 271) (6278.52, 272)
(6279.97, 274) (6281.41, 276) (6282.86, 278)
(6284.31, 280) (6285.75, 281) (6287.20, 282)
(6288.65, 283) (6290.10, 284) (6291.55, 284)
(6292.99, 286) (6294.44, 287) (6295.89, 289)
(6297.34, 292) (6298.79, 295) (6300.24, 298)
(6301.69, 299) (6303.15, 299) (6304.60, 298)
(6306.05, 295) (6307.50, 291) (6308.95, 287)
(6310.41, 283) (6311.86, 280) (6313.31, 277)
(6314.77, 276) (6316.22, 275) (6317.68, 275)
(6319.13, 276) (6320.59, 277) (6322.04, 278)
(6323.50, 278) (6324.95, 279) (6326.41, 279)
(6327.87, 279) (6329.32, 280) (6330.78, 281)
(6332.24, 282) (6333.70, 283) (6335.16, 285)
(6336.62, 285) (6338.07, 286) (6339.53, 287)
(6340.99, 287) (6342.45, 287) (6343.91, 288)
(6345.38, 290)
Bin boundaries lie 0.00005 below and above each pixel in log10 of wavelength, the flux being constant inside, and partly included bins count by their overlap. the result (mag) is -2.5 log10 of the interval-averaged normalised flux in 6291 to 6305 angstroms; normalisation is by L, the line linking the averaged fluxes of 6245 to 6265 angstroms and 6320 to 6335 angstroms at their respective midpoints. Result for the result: -0.06 mag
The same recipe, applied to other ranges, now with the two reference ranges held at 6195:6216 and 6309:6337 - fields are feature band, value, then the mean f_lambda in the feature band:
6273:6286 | 0.03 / 275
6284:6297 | -0.01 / 285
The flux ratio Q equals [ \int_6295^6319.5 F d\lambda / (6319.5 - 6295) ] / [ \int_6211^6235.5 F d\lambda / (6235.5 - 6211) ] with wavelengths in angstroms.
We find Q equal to 1.05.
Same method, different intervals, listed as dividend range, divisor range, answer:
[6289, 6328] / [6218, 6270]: 1.04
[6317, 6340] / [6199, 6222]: 0.98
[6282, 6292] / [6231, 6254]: 1.03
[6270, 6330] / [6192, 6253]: 1.01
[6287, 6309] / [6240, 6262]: 1.07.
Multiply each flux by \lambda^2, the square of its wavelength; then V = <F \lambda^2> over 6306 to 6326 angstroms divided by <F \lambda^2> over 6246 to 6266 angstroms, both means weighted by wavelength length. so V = 1.05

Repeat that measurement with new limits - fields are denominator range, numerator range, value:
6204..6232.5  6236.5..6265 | 0.99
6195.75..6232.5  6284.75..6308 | 1.06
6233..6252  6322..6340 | 1.05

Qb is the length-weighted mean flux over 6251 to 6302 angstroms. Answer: 279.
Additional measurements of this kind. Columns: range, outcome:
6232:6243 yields 280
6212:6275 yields 275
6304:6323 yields 282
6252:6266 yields 275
